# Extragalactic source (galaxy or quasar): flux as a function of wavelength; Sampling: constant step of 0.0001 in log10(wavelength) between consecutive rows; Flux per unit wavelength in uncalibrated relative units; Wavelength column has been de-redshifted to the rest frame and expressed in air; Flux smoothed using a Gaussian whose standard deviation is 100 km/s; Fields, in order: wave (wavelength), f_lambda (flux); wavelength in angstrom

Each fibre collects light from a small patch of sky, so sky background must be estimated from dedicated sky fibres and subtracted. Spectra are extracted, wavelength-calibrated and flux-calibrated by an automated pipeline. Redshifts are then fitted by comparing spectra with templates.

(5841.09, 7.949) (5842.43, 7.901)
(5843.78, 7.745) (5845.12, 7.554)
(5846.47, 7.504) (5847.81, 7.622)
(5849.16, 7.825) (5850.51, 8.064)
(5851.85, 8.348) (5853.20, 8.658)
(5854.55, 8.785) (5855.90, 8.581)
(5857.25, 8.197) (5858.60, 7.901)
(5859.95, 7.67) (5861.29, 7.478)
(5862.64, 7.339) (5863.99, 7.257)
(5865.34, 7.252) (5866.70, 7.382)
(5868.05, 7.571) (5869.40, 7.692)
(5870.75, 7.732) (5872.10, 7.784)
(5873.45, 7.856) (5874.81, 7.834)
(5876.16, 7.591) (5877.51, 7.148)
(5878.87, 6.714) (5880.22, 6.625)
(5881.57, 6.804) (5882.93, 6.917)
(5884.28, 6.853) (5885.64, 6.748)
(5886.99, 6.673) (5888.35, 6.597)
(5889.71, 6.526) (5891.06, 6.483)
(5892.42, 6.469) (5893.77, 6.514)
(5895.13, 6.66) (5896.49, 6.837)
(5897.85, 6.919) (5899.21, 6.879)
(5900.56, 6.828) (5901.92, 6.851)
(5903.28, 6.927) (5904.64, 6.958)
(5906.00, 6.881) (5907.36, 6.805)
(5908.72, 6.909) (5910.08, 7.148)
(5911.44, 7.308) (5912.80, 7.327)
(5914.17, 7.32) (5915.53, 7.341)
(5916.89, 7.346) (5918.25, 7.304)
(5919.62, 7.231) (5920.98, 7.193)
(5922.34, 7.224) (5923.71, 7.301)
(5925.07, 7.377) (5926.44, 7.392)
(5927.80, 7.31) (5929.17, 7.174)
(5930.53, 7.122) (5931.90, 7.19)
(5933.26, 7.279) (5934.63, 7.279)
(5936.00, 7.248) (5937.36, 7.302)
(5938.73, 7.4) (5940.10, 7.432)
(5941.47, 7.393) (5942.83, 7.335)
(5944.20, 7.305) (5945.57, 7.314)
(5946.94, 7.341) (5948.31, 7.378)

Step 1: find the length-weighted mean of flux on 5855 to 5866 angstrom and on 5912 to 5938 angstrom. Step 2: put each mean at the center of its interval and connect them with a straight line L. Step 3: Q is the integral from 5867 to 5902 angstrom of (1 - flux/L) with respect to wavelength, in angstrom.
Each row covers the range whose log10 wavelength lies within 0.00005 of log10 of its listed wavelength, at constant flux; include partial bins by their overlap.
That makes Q 2.6 angstrom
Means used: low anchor 7.73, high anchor 7.28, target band 7.01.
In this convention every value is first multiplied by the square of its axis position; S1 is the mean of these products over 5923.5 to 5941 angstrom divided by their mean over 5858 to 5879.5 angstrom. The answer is 0.99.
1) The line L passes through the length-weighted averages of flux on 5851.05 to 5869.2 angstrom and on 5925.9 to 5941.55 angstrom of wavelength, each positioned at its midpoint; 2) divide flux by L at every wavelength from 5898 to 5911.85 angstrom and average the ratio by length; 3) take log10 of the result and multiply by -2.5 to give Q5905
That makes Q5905 0.09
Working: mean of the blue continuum 7.87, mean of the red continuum 7.29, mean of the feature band 6.94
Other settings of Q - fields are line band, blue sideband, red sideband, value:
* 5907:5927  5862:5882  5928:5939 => 0.11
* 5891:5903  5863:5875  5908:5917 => 1.01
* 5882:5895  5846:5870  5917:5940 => 1.63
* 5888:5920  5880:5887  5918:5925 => 0.51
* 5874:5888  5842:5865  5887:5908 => 0.37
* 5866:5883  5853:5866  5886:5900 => -0.07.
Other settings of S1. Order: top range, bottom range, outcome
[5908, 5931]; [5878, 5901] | 1.09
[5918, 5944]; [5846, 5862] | 0.93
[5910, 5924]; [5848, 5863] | 0.92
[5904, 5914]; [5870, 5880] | 0.95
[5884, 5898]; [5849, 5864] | 0.84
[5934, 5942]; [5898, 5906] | 1.08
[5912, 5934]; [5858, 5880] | 0.99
